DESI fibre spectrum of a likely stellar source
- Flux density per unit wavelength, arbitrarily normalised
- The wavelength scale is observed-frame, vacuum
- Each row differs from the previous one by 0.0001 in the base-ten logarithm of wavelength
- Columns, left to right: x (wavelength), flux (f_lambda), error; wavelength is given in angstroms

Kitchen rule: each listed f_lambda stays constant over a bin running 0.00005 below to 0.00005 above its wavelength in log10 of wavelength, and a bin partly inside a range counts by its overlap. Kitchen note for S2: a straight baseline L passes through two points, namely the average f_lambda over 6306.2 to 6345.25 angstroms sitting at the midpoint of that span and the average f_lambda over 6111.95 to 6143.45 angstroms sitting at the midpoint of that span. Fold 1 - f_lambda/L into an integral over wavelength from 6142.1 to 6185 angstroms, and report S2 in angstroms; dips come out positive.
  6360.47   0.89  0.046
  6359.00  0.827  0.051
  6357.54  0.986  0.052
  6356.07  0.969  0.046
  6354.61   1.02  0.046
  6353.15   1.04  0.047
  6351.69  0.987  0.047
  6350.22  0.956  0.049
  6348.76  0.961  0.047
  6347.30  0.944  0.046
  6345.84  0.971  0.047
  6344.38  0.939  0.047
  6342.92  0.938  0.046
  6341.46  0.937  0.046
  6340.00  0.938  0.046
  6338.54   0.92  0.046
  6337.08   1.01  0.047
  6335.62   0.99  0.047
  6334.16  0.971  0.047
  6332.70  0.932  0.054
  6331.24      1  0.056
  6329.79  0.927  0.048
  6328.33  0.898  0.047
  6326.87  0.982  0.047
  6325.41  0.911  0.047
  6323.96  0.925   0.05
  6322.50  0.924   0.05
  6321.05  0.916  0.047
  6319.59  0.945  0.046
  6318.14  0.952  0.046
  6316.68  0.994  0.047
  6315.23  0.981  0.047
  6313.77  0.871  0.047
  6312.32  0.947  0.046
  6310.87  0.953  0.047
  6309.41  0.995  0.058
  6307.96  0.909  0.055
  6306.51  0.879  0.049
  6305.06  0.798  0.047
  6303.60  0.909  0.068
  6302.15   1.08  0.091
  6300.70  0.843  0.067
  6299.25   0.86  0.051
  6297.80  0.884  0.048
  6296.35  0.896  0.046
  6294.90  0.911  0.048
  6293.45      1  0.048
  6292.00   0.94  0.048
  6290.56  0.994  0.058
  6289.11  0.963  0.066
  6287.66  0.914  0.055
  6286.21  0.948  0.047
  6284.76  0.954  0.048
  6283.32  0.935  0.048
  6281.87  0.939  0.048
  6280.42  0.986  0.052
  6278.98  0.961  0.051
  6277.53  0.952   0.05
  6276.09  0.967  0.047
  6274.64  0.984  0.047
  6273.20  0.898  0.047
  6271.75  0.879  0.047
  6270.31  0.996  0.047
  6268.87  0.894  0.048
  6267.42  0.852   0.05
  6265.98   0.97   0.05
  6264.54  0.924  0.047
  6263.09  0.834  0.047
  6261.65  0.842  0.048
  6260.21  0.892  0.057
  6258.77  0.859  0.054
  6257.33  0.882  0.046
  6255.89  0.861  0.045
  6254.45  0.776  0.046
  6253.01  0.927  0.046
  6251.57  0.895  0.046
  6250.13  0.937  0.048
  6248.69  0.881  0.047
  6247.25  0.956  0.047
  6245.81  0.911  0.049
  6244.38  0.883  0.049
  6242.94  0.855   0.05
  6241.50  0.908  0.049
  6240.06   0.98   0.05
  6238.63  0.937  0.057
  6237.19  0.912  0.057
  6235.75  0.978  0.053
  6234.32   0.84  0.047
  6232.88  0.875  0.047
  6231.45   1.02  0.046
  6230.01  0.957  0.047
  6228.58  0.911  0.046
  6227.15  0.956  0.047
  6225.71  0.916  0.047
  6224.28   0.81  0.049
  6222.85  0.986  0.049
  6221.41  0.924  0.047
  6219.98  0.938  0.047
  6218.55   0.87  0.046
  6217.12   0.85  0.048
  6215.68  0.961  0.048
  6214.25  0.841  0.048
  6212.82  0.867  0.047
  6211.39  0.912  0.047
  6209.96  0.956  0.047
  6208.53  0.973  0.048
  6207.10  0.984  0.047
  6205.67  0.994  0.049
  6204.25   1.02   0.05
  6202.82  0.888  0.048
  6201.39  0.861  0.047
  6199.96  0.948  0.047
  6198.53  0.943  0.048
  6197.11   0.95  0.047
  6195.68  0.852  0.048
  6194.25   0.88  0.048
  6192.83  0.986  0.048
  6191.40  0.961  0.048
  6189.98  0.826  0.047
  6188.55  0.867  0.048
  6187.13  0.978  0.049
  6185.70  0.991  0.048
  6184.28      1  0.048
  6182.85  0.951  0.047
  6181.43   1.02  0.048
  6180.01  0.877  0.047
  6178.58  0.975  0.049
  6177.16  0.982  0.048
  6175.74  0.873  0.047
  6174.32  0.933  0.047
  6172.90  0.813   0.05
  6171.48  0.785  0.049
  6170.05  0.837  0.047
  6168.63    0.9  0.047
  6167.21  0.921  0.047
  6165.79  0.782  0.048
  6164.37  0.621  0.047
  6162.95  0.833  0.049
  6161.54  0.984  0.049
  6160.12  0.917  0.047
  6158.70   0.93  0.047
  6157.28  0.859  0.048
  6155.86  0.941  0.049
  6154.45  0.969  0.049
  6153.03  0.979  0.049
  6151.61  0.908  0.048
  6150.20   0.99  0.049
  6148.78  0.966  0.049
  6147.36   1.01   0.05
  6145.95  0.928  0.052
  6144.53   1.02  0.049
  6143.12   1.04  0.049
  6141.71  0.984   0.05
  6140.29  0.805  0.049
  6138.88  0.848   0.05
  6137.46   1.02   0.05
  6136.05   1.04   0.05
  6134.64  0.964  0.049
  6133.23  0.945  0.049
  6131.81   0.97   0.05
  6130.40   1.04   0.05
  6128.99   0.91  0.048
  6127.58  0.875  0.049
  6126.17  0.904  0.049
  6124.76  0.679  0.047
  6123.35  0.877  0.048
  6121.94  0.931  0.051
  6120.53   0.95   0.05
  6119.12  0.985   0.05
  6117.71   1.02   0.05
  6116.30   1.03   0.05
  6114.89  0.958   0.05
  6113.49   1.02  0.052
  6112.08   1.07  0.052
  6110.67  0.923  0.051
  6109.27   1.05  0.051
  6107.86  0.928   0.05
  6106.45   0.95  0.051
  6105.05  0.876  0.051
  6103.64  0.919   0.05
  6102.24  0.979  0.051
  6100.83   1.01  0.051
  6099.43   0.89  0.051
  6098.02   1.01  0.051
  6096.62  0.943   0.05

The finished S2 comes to 1.3 angstroms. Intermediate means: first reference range 0.947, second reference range 0.945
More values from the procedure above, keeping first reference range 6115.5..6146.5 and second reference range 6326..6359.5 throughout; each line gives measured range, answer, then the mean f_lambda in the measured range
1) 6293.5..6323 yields 1.00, 0.924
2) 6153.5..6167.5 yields 1.03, 0.876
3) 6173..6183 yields 0.12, 0.937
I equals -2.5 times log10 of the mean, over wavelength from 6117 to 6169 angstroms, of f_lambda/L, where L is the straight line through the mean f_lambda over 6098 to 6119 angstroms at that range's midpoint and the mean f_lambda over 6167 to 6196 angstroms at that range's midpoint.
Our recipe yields 0.02 mag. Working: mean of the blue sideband 0.975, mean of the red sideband 0.915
